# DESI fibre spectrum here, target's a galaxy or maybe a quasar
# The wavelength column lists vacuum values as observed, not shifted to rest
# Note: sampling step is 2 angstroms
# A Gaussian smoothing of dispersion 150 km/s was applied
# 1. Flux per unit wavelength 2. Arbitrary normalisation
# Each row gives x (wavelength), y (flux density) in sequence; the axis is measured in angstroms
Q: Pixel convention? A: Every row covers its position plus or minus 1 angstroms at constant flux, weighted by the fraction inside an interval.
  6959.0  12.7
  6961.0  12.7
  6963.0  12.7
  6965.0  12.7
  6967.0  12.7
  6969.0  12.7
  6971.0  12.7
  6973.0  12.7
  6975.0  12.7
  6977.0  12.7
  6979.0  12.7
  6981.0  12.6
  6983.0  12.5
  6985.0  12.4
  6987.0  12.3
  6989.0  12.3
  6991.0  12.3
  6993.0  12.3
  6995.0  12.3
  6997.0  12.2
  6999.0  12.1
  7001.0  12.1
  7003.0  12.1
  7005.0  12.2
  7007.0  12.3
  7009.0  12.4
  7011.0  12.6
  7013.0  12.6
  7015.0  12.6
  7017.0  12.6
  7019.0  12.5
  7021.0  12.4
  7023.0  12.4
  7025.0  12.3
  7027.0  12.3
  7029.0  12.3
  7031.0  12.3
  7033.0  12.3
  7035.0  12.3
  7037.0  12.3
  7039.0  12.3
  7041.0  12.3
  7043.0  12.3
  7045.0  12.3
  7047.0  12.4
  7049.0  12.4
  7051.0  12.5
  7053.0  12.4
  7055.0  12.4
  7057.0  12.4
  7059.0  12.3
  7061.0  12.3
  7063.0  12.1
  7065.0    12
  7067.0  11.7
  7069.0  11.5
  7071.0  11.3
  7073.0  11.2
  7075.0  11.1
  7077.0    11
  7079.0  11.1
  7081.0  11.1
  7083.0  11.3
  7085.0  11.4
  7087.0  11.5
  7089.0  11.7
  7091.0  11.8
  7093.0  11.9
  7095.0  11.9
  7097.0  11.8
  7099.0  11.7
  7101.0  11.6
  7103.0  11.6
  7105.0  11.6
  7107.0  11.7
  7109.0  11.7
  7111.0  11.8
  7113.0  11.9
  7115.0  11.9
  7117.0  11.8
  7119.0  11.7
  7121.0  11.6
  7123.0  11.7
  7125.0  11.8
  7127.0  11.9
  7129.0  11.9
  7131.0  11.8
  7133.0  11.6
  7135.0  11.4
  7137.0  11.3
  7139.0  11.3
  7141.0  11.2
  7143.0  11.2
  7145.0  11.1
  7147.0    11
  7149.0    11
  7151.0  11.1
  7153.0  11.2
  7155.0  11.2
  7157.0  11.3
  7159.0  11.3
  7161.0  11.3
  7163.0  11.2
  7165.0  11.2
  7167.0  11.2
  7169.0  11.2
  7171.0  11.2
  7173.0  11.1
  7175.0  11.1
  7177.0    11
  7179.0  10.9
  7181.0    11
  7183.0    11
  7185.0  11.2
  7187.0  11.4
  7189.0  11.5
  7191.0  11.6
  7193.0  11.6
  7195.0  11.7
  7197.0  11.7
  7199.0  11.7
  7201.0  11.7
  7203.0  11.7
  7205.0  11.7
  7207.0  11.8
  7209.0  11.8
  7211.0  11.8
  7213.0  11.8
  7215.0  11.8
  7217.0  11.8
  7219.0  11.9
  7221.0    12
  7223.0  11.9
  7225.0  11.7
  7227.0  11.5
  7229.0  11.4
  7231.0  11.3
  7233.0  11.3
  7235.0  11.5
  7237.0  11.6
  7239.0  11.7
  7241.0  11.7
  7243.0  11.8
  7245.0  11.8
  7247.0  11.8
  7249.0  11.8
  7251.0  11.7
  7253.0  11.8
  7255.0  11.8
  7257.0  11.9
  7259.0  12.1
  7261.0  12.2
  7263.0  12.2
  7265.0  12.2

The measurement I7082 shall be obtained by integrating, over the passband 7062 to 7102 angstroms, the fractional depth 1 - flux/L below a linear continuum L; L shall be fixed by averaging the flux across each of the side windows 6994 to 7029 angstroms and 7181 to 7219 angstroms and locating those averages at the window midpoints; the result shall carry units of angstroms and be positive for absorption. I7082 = 1.8 angstroms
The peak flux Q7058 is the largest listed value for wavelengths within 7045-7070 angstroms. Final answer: 12.5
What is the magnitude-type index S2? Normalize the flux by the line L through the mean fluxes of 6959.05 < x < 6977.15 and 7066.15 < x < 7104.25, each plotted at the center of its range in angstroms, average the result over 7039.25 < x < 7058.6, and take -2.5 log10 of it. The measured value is -0.05 mag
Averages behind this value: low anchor 12.7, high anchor 11.5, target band 12.4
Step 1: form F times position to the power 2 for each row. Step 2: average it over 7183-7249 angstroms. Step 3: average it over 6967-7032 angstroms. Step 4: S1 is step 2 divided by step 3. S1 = 1.00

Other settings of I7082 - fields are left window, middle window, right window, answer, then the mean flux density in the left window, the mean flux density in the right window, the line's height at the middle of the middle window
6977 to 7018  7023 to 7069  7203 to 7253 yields -0.10 angstroms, 12.4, 11.7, 12.2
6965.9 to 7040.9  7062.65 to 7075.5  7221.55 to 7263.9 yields 0.72 angstroms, 12.4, 11.7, 12.2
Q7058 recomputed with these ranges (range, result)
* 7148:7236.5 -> 12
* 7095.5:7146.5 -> 11.9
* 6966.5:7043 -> 12.7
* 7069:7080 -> 11.5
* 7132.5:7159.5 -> 11.6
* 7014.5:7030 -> 12.6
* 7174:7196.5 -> 11.7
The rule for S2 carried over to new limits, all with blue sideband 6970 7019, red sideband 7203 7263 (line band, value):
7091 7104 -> 0.035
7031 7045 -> 0.001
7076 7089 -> 0.084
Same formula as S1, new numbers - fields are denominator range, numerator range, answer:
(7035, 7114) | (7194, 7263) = 1.04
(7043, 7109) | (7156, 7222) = 1.00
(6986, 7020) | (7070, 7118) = 0.96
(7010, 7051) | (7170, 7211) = 0.96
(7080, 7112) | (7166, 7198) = 0.99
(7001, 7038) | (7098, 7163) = 0.96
